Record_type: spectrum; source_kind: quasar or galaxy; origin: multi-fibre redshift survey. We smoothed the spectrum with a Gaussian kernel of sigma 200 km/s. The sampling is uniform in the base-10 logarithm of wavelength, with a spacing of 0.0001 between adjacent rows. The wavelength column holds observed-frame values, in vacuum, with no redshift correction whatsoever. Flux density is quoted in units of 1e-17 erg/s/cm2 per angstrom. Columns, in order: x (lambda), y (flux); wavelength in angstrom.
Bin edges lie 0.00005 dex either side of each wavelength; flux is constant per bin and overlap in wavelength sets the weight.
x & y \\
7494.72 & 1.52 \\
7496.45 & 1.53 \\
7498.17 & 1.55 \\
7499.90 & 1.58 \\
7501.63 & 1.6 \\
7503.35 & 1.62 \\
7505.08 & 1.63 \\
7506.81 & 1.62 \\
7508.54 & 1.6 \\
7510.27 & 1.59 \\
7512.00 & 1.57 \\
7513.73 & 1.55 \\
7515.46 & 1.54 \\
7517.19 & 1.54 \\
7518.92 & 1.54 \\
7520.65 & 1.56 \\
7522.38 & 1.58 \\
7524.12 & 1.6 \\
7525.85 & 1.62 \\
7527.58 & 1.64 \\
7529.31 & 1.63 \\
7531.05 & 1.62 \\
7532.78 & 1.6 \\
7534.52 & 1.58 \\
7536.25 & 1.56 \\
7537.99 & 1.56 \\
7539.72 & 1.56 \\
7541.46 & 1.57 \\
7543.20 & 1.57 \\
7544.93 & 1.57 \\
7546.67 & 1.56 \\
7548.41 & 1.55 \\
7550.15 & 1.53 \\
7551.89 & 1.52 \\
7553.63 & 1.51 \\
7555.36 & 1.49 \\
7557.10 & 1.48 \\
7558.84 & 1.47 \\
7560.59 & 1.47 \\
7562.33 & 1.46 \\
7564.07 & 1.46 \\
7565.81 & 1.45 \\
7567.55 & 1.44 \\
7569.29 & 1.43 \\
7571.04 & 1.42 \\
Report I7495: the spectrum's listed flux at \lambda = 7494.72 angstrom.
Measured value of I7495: 1.52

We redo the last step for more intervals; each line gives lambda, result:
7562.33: 1.46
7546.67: 1.56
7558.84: 1.47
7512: 1.57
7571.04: 1.42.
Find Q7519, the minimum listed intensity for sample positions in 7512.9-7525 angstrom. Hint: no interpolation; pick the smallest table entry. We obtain 1.54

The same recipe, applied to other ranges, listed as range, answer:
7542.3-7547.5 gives 1.56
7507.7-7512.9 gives 1.57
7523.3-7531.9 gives 1.6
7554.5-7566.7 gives 1.45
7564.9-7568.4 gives 1.44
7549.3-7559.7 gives 1.47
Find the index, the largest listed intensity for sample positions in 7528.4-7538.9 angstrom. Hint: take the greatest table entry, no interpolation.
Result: 1.63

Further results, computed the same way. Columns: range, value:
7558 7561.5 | 1.47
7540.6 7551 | 1.57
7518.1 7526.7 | 1.62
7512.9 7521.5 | 1.56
